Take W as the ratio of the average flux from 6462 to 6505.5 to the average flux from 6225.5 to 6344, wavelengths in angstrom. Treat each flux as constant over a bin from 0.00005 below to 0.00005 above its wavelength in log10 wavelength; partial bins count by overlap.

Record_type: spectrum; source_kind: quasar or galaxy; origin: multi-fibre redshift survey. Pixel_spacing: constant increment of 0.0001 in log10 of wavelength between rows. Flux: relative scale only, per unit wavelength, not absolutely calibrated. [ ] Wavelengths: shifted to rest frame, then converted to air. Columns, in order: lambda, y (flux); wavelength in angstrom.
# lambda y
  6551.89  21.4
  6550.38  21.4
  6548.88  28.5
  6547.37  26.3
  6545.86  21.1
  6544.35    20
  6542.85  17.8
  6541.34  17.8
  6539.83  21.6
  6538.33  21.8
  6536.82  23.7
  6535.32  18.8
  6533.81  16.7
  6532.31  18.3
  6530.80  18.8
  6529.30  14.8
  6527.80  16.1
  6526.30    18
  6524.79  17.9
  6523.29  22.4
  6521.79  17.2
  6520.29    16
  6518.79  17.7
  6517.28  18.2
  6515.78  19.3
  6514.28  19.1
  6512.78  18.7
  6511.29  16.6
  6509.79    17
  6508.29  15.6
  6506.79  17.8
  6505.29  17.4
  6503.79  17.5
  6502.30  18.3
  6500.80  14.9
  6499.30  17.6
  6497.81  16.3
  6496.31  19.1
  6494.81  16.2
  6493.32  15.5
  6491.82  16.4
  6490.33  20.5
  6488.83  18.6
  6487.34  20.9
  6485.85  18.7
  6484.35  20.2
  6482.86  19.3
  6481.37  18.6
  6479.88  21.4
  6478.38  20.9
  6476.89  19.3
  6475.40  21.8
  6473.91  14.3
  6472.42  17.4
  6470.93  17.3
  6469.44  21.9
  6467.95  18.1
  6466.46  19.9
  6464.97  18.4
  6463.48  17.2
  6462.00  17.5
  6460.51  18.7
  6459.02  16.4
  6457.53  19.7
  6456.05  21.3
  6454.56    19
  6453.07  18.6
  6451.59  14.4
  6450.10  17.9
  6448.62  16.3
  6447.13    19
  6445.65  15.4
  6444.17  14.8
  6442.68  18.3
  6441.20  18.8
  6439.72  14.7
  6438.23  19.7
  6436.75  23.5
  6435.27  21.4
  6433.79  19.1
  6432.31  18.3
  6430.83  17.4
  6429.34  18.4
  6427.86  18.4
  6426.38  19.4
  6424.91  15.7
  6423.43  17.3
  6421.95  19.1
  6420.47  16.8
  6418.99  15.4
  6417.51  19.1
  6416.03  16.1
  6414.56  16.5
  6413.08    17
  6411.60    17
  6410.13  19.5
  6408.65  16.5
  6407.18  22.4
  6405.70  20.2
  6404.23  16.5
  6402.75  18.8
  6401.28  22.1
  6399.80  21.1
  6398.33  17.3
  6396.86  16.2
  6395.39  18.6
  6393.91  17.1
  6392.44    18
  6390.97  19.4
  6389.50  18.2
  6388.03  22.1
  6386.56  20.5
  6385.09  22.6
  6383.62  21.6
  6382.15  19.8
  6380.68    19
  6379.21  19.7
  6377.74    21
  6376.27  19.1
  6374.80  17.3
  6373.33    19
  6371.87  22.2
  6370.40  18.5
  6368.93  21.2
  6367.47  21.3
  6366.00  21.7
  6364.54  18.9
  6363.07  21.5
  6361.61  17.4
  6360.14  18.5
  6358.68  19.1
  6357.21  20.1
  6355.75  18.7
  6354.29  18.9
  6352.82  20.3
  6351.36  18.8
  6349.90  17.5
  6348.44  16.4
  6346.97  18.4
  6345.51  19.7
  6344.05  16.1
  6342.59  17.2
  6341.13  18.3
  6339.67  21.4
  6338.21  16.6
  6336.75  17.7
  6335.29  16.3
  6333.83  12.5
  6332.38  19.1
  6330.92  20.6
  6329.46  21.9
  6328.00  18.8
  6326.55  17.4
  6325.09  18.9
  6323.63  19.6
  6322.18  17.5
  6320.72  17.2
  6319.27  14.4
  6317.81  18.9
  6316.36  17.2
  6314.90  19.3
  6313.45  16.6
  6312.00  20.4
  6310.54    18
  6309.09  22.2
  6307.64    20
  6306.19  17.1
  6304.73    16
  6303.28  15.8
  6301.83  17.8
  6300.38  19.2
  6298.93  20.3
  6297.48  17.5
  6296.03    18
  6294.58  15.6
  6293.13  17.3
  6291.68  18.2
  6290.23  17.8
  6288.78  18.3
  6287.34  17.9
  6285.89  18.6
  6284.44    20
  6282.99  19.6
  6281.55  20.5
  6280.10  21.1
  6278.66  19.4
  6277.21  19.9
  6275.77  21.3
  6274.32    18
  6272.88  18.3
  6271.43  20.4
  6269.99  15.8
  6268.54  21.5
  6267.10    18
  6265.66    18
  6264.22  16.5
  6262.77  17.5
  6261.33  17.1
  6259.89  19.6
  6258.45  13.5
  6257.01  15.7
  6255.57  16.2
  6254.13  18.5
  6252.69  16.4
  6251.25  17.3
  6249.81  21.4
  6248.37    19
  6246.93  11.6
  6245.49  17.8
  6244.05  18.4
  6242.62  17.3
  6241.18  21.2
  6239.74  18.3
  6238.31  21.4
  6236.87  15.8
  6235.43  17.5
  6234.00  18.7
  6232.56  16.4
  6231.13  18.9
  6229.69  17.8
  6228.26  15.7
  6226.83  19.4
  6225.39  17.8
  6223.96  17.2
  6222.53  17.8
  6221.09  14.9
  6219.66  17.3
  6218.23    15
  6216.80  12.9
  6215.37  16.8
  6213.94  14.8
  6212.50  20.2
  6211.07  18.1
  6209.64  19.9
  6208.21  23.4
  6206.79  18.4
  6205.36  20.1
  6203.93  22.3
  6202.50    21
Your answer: 1.0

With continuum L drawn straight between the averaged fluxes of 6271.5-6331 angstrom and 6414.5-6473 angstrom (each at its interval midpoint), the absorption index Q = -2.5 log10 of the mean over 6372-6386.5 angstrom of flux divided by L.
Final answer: -0.10 mag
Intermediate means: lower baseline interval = 18.6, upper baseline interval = 18.1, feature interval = 20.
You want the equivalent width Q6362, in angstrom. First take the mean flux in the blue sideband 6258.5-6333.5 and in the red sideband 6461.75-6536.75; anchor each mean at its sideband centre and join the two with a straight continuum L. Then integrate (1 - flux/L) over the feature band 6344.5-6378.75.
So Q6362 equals -1.81 angstrom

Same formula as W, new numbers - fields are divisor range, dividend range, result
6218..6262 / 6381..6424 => 1.07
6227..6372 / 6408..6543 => 0.99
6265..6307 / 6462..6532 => 0.98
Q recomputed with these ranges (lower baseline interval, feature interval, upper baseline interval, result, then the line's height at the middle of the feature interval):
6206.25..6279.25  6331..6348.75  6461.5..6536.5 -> 0.02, 18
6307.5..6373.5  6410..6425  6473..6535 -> 0.07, 18.4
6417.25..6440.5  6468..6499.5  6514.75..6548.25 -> 0.00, 18.8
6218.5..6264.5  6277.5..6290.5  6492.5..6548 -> -0.10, 17.6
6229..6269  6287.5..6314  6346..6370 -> 0.02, 18.5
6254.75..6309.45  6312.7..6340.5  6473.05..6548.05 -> 0.02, 18.3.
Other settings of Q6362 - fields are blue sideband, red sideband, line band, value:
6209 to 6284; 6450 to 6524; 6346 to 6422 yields -3.96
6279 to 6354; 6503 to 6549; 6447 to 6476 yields 0.71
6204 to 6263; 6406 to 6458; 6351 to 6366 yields -1.19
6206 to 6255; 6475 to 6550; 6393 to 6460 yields 1.35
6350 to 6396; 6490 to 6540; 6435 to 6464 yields 1.00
